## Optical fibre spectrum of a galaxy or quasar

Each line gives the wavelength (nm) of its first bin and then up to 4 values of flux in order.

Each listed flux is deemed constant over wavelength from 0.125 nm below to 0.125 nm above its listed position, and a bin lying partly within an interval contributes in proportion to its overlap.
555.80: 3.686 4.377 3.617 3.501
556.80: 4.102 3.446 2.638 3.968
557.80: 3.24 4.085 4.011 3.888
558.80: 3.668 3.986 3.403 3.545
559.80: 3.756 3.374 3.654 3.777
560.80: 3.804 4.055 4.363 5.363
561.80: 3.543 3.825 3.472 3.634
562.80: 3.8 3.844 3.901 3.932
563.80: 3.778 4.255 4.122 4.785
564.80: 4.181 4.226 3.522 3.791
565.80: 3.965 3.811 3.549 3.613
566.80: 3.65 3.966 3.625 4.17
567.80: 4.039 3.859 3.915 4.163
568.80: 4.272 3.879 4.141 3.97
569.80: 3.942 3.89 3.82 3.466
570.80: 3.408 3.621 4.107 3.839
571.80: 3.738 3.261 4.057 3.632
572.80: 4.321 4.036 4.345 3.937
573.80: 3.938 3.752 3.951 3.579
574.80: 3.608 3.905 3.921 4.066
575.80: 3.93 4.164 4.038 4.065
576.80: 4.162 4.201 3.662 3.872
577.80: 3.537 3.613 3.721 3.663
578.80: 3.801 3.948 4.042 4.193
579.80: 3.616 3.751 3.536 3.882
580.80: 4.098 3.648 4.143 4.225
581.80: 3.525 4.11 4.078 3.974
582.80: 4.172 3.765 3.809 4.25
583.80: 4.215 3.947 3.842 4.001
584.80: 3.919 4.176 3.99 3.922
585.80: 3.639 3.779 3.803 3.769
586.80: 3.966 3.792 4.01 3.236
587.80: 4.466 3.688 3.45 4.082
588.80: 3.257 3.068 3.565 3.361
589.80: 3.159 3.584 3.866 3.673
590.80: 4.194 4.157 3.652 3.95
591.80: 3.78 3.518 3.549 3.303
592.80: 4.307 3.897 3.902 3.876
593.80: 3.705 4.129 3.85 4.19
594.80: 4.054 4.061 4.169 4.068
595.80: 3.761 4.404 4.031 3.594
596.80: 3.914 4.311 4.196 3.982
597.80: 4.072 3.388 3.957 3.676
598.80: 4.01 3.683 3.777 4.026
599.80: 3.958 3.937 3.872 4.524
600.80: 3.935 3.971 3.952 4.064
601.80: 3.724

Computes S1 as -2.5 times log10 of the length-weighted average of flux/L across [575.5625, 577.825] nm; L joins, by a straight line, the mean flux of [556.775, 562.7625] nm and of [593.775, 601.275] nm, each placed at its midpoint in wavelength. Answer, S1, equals -0.03 mag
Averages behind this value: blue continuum 3.77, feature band 3.98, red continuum 3.98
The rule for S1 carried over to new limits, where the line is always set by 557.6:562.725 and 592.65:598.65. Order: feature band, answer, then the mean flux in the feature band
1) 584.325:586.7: 0.01 mag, 3.89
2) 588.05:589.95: 0.15 mag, 3.44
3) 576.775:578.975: 0.03 mag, 3.79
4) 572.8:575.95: -0.01 mag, 3.93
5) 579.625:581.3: 0.03 mag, 3.8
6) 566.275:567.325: 0.04 mag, 3.7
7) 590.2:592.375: 0.04 mag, 3.82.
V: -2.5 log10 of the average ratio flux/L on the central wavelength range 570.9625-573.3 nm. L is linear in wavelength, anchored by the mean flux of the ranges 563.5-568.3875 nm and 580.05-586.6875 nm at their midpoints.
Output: 0.02 mag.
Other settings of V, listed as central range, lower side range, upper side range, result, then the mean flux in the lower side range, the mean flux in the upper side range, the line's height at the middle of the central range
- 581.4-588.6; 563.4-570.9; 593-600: 0.01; 3.93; 3.95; 3.94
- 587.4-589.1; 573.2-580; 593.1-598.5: 0.09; 3.89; 3.98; 3.94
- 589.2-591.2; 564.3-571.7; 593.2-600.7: 0.07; 3.91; 3.97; 3.95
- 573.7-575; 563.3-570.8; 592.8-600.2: 0.05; 3.93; 3.96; 3.94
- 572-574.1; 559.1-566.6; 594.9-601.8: -0.01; 3.89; 3.97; 3.91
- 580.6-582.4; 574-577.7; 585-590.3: -0.04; 3.93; 3.7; 3.82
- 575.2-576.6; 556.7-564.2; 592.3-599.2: -0.05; 3.8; 3.94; 3.86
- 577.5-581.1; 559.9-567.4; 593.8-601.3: 0.04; 3.91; 3.98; 3.94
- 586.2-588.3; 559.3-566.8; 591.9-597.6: 0.03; 3.89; 3.95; 3.93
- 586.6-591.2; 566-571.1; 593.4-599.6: 0.06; 3.85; 3.95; 3.93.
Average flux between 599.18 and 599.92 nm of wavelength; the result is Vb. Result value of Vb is 3.92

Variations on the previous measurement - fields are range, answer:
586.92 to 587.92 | 3.87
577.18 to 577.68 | 3.77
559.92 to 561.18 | 3.74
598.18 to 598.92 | 3.88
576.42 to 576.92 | 4.11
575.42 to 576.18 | 4.05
